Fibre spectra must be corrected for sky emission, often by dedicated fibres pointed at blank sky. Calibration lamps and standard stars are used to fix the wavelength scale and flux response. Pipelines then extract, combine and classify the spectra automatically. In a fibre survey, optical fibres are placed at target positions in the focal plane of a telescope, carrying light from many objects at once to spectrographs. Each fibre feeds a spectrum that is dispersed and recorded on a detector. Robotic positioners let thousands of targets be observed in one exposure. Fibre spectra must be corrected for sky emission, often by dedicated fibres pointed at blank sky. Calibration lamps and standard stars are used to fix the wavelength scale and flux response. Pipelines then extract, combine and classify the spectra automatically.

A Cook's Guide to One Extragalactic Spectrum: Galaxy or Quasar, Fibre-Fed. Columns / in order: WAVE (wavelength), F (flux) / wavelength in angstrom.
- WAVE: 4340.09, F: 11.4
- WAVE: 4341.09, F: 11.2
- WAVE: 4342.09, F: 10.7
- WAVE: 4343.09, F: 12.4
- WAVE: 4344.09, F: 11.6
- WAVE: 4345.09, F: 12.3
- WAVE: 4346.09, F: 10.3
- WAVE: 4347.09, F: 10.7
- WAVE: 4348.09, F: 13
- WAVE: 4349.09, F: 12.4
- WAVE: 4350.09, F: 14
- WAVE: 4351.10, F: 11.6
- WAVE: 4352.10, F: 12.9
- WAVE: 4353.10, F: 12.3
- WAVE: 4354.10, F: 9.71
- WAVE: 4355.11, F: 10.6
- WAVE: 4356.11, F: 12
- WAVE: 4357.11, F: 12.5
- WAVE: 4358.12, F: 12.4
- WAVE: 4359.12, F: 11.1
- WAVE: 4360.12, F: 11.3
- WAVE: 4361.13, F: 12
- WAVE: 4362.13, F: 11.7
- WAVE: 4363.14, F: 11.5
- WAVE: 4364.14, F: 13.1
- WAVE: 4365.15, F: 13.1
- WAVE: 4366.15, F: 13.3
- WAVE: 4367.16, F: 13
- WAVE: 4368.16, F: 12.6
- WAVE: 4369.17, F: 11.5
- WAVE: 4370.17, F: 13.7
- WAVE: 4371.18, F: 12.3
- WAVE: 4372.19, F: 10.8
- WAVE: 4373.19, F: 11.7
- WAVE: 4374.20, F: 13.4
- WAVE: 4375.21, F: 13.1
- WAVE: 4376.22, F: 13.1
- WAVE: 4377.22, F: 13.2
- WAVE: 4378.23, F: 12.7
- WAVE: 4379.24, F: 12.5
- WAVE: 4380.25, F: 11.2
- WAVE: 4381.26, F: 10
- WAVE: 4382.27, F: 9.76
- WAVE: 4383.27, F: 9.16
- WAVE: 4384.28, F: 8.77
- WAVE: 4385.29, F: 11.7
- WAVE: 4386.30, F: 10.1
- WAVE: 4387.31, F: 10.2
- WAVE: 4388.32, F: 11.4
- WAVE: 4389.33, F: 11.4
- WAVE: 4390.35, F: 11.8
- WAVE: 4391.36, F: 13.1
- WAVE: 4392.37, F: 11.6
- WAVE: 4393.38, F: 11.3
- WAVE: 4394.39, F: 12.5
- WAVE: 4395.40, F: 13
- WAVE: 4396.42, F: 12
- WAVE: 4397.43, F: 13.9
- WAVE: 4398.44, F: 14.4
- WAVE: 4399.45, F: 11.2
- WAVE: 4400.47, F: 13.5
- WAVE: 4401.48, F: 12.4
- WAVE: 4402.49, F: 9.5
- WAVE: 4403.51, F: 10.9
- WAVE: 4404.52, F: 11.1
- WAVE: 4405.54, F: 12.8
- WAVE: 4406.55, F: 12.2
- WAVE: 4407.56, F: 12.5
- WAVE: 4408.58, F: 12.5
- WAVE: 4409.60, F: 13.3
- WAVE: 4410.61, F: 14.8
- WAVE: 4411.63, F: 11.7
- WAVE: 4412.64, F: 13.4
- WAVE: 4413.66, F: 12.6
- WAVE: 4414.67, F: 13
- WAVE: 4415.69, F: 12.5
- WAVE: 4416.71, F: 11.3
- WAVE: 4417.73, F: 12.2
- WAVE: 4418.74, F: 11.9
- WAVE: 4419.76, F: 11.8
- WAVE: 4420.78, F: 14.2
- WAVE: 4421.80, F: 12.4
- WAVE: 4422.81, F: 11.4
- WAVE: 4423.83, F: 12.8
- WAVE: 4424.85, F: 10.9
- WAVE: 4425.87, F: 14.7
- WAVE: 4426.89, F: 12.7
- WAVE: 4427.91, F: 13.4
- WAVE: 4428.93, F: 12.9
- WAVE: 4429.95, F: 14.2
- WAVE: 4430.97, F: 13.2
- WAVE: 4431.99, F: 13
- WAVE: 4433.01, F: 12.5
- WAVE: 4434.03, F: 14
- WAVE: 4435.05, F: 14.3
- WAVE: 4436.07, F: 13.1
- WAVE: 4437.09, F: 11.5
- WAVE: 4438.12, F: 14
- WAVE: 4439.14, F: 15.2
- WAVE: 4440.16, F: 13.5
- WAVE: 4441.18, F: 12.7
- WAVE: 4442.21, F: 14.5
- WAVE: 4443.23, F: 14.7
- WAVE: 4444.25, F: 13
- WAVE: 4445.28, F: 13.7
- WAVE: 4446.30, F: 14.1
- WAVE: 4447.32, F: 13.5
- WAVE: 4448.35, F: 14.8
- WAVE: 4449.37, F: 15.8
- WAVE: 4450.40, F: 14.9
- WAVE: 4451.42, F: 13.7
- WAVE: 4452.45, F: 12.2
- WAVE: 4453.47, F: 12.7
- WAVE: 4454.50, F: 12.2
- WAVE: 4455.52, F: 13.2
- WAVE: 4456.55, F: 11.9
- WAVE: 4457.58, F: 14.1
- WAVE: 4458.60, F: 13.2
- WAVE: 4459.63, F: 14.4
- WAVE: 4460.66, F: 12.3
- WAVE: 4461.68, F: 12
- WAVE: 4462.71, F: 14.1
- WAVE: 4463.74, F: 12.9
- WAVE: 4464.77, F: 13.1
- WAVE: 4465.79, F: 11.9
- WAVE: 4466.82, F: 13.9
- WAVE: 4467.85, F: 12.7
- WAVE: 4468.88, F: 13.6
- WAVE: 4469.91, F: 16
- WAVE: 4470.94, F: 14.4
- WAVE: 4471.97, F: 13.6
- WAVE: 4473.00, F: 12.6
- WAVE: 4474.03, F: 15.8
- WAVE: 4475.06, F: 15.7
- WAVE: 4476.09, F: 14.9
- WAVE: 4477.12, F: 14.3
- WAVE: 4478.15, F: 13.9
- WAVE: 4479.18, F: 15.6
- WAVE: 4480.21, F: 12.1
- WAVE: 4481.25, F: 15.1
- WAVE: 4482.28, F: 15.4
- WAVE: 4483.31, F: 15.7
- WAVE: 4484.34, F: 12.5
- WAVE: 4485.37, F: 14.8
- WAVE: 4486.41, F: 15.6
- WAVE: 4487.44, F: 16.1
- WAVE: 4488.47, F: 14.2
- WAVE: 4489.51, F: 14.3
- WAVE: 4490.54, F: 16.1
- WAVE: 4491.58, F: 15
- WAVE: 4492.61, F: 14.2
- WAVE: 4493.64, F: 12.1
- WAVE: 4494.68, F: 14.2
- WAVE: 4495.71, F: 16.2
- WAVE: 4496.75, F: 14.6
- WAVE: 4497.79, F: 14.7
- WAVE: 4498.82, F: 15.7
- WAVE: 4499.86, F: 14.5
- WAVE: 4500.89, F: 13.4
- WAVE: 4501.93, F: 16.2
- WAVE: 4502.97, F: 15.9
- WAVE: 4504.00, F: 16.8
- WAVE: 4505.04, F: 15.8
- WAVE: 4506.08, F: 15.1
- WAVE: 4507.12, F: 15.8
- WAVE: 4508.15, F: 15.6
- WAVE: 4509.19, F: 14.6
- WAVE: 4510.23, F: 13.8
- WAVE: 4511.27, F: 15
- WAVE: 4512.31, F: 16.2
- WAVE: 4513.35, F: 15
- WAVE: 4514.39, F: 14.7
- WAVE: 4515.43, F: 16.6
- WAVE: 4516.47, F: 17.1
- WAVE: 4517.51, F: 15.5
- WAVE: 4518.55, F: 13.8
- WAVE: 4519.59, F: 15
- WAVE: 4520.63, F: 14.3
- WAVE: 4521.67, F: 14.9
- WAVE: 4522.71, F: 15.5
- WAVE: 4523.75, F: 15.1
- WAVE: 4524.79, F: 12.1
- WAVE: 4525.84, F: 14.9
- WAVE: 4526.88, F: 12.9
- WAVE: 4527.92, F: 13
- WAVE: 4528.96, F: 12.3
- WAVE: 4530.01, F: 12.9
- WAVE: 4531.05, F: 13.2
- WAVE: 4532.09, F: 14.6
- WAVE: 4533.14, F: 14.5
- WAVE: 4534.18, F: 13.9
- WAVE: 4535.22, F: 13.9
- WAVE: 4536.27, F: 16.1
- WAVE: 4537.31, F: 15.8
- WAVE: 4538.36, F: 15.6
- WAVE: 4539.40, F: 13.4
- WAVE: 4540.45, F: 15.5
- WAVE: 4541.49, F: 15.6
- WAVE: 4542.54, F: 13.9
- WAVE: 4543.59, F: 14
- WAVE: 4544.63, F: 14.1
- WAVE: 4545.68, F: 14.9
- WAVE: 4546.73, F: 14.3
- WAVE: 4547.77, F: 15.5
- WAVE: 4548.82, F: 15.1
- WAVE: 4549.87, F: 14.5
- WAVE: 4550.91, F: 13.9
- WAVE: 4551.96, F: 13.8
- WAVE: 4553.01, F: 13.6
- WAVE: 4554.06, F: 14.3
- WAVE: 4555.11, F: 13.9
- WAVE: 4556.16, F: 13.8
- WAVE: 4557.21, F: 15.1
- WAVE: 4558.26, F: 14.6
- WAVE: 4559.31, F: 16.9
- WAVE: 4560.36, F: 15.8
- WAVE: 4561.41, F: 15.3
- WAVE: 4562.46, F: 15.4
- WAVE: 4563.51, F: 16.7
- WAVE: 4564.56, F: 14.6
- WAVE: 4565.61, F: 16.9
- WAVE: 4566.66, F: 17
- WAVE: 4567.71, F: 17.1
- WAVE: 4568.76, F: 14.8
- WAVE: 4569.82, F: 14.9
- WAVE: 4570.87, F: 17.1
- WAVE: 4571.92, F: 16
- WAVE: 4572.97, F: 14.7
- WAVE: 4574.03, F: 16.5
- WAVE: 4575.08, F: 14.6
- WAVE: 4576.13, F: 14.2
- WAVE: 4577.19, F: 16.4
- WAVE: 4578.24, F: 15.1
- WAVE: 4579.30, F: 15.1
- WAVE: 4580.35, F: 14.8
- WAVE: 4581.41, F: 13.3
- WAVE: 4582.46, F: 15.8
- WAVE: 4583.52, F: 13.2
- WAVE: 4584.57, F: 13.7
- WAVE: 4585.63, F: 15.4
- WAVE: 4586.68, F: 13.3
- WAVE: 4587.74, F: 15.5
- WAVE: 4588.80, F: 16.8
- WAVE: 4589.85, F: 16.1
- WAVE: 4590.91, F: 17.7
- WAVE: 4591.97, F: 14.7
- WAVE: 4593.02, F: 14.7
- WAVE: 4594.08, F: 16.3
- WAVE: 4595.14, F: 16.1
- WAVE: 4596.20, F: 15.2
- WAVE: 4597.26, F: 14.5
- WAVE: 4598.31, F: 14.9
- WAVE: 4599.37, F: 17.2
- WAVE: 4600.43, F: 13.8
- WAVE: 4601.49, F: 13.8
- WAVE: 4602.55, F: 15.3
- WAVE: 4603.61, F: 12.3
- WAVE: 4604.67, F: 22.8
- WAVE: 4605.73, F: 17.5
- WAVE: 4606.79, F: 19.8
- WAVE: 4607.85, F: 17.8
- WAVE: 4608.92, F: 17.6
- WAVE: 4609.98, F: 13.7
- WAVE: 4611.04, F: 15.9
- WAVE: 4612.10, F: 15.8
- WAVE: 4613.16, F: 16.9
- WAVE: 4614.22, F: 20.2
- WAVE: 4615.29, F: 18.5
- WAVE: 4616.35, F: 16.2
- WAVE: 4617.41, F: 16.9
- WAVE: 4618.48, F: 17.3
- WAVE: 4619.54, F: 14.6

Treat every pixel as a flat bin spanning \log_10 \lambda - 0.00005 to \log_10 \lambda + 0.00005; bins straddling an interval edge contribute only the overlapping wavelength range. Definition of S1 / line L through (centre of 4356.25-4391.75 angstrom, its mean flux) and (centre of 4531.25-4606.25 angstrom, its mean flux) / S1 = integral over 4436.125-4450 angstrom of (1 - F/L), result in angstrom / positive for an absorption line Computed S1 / -0.9 angstrom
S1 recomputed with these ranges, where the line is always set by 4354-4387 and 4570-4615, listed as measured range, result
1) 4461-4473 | 0.1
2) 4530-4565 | 0.6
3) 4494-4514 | -1.4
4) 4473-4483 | -0.7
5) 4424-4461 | -1.1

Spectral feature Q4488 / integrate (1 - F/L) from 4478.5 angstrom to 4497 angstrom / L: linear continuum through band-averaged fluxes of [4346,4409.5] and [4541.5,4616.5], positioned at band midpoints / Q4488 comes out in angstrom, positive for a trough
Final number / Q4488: -1.0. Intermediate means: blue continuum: 11.9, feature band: 14.6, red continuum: 15.5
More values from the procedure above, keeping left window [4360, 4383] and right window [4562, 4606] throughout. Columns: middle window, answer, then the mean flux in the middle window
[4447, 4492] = -0.98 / 14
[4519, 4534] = 0.68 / 13.9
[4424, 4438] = -0.01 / 13.1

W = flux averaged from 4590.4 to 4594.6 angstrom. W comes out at 15.8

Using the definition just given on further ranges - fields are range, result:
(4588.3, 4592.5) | 16.4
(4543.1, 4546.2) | 14.3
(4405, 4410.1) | 12.6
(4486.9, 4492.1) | 15.1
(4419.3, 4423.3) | 12.5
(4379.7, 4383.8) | 10.1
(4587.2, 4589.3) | 16.1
